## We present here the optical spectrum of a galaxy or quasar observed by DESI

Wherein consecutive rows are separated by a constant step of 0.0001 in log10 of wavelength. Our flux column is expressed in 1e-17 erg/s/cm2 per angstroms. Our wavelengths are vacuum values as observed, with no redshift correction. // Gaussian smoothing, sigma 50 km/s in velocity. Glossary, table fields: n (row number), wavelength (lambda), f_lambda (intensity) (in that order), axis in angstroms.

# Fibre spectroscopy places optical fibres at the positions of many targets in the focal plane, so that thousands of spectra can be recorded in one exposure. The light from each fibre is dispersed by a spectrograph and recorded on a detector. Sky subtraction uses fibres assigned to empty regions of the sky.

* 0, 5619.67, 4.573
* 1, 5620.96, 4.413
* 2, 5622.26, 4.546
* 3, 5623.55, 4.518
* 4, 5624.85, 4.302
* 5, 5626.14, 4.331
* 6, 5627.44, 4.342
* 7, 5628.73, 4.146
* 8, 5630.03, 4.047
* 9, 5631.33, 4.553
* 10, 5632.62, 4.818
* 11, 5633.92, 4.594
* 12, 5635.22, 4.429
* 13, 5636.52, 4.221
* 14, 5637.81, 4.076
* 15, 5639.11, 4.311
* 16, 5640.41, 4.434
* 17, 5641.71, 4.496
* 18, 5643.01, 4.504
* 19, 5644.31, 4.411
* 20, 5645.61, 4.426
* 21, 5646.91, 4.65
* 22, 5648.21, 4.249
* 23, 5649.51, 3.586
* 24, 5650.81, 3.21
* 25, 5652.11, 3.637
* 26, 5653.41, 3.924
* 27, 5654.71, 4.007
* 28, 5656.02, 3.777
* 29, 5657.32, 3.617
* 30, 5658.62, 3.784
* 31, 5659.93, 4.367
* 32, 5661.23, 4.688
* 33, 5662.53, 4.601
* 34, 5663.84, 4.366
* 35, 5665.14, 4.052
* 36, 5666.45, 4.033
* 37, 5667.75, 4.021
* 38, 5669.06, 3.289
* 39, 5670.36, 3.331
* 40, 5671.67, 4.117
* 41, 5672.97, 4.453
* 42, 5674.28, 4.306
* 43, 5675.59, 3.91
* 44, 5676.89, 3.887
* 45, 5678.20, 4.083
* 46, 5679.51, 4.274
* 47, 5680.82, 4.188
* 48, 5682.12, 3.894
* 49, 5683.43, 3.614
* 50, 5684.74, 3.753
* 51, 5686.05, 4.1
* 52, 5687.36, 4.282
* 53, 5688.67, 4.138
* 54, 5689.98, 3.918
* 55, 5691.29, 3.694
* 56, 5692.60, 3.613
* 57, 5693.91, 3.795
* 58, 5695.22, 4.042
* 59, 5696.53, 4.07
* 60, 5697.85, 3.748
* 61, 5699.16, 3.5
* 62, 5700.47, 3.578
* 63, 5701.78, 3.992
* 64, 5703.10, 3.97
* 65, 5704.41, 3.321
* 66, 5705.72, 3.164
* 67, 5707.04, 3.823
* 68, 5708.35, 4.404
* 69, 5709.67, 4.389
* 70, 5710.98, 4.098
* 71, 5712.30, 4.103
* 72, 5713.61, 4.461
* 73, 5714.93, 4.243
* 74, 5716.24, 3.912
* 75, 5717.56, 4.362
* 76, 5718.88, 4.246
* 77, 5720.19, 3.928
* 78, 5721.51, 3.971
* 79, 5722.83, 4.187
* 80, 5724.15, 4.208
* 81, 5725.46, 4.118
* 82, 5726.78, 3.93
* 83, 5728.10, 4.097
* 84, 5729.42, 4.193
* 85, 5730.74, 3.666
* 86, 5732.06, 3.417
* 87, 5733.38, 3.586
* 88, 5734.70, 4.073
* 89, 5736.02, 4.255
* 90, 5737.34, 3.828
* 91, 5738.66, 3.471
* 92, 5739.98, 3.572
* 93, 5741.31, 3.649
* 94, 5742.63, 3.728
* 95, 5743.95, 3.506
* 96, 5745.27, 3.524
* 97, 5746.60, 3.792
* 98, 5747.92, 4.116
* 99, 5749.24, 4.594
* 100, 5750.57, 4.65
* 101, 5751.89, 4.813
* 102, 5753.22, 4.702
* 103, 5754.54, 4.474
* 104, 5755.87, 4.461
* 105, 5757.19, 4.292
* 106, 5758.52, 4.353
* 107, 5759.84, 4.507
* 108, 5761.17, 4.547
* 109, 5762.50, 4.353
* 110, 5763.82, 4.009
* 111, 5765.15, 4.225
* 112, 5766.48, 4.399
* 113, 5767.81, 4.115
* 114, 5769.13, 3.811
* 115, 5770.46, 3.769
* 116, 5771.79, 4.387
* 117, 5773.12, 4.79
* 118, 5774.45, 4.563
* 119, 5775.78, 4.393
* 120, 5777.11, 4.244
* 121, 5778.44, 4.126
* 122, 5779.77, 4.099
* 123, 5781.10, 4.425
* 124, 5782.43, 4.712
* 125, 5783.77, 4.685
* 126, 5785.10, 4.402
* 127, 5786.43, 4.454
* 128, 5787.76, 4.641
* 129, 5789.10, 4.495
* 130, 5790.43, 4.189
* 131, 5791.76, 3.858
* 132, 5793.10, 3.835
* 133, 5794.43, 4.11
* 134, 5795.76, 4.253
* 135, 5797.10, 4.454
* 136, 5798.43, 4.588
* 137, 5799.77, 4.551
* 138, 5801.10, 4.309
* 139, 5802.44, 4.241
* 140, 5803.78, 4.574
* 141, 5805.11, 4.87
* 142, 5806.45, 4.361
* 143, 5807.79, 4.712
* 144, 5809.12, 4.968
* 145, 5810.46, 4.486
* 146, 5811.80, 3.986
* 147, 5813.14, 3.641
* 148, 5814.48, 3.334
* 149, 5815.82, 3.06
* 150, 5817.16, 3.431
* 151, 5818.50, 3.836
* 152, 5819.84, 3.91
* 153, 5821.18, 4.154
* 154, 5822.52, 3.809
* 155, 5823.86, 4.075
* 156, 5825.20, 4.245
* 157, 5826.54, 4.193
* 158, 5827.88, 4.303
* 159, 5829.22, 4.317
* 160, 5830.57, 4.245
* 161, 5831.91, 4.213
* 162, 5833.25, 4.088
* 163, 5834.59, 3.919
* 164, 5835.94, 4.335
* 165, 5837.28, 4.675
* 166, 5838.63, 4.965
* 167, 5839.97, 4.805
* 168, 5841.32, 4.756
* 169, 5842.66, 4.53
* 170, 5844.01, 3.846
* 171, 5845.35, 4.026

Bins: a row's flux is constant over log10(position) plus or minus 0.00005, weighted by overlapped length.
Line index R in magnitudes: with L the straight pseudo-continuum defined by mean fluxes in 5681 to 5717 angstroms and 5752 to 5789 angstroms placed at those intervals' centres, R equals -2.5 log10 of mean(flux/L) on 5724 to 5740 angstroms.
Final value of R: 0.07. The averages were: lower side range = 3.92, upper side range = 4.38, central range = 3.88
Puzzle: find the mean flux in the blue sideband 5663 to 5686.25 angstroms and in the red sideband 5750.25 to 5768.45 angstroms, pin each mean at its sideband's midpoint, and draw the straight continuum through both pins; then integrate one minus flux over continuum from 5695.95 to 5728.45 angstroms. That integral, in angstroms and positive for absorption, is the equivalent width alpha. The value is 1.4 angstroms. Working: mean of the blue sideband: 3.98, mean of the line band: 3.99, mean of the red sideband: 4.42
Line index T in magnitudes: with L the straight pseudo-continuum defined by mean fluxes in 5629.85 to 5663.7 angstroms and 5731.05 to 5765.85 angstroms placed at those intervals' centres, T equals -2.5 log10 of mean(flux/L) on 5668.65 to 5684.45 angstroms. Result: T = 0.06 mag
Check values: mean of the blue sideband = 4.21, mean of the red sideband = 4.09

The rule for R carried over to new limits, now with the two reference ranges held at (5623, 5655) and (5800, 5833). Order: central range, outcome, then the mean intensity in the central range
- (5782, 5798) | -0.046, 4.34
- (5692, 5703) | 0.112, 3.8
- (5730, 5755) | 0.059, 3.97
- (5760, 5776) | -0.029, 4.28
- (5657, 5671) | 0.056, 4.02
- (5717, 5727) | 0.019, 4.13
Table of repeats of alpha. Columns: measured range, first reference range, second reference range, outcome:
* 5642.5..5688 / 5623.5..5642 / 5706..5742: 2.1 angstroms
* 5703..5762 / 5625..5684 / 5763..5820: 1.9 angstroms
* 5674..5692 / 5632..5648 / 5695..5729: 0.8 angstroms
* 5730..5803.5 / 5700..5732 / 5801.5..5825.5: -2.7 angstroms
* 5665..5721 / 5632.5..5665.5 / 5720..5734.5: 1.3 angstroms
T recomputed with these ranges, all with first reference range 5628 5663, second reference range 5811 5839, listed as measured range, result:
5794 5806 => -0.100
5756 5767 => -0.065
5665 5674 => 0.074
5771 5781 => -0.075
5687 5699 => 0.071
